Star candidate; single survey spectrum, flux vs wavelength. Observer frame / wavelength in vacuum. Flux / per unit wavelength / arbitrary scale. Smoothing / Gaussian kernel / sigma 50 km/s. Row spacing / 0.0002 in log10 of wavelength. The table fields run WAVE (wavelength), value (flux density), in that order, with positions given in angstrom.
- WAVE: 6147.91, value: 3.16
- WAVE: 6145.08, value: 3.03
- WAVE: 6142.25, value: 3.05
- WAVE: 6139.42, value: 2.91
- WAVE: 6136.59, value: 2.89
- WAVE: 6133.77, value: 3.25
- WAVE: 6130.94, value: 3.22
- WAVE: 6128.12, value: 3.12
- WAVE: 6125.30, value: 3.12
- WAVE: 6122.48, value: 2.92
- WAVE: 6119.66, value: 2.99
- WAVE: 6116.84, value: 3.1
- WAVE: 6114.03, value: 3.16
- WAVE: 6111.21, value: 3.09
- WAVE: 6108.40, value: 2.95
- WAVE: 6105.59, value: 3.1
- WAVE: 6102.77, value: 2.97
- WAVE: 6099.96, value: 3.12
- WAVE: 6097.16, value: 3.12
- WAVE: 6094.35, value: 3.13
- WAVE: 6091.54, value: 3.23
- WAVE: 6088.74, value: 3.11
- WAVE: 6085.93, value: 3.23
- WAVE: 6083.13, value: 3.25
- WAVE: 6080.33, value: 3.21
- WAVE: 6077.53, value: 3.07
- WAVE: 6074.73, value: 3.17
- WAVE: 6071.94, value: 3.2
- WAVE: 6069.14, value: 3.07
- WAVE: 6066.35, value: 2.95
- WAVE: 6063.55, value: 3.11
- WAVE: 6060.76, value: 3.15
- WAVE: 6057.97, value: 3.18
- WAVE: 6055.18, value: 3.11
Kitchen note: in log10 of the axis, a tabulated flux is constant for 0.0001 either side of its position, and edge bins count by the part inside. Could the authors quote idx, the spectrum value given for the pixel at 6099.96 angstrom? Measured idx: 3.12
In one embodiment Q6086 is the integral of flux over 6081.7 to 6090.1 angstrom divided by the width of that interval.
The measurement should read 3.2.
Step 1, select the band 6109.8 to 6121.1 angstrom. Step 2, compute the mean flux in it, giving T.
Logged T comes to 3.08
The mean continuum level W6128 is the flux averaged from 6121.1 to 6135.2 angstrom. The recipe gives 3.13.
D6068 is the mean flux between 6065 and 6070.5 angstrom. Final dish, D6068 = 3.01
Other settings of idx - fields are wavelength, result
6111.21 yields 3.09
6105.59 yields 3.1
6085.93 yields 3.23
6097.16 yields 3.12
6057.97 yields 3.18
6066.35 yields 2.95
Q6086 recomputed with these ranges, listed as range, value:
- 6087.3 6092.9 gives 3.17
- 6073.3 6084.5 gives 3.18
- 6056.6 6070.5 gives 3.09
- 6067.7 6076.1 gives 3.15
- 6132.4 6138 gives 3.07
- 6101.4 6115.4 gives 3.05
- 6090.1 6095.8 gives 3.18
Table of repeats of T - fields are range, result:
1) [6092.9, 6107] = 3.09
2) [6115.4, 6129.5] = 3.05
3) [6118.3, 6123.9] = 2.95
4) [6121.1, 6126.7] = 3.02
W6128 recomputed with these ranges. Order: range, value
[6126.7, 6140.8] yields 3.08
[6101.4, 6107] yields 3.03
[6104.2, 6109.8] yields 3.03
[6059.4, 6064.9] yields 3.13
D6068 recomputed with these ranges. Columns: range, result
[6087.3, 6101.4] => 3.14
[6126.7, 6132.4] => 3.17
